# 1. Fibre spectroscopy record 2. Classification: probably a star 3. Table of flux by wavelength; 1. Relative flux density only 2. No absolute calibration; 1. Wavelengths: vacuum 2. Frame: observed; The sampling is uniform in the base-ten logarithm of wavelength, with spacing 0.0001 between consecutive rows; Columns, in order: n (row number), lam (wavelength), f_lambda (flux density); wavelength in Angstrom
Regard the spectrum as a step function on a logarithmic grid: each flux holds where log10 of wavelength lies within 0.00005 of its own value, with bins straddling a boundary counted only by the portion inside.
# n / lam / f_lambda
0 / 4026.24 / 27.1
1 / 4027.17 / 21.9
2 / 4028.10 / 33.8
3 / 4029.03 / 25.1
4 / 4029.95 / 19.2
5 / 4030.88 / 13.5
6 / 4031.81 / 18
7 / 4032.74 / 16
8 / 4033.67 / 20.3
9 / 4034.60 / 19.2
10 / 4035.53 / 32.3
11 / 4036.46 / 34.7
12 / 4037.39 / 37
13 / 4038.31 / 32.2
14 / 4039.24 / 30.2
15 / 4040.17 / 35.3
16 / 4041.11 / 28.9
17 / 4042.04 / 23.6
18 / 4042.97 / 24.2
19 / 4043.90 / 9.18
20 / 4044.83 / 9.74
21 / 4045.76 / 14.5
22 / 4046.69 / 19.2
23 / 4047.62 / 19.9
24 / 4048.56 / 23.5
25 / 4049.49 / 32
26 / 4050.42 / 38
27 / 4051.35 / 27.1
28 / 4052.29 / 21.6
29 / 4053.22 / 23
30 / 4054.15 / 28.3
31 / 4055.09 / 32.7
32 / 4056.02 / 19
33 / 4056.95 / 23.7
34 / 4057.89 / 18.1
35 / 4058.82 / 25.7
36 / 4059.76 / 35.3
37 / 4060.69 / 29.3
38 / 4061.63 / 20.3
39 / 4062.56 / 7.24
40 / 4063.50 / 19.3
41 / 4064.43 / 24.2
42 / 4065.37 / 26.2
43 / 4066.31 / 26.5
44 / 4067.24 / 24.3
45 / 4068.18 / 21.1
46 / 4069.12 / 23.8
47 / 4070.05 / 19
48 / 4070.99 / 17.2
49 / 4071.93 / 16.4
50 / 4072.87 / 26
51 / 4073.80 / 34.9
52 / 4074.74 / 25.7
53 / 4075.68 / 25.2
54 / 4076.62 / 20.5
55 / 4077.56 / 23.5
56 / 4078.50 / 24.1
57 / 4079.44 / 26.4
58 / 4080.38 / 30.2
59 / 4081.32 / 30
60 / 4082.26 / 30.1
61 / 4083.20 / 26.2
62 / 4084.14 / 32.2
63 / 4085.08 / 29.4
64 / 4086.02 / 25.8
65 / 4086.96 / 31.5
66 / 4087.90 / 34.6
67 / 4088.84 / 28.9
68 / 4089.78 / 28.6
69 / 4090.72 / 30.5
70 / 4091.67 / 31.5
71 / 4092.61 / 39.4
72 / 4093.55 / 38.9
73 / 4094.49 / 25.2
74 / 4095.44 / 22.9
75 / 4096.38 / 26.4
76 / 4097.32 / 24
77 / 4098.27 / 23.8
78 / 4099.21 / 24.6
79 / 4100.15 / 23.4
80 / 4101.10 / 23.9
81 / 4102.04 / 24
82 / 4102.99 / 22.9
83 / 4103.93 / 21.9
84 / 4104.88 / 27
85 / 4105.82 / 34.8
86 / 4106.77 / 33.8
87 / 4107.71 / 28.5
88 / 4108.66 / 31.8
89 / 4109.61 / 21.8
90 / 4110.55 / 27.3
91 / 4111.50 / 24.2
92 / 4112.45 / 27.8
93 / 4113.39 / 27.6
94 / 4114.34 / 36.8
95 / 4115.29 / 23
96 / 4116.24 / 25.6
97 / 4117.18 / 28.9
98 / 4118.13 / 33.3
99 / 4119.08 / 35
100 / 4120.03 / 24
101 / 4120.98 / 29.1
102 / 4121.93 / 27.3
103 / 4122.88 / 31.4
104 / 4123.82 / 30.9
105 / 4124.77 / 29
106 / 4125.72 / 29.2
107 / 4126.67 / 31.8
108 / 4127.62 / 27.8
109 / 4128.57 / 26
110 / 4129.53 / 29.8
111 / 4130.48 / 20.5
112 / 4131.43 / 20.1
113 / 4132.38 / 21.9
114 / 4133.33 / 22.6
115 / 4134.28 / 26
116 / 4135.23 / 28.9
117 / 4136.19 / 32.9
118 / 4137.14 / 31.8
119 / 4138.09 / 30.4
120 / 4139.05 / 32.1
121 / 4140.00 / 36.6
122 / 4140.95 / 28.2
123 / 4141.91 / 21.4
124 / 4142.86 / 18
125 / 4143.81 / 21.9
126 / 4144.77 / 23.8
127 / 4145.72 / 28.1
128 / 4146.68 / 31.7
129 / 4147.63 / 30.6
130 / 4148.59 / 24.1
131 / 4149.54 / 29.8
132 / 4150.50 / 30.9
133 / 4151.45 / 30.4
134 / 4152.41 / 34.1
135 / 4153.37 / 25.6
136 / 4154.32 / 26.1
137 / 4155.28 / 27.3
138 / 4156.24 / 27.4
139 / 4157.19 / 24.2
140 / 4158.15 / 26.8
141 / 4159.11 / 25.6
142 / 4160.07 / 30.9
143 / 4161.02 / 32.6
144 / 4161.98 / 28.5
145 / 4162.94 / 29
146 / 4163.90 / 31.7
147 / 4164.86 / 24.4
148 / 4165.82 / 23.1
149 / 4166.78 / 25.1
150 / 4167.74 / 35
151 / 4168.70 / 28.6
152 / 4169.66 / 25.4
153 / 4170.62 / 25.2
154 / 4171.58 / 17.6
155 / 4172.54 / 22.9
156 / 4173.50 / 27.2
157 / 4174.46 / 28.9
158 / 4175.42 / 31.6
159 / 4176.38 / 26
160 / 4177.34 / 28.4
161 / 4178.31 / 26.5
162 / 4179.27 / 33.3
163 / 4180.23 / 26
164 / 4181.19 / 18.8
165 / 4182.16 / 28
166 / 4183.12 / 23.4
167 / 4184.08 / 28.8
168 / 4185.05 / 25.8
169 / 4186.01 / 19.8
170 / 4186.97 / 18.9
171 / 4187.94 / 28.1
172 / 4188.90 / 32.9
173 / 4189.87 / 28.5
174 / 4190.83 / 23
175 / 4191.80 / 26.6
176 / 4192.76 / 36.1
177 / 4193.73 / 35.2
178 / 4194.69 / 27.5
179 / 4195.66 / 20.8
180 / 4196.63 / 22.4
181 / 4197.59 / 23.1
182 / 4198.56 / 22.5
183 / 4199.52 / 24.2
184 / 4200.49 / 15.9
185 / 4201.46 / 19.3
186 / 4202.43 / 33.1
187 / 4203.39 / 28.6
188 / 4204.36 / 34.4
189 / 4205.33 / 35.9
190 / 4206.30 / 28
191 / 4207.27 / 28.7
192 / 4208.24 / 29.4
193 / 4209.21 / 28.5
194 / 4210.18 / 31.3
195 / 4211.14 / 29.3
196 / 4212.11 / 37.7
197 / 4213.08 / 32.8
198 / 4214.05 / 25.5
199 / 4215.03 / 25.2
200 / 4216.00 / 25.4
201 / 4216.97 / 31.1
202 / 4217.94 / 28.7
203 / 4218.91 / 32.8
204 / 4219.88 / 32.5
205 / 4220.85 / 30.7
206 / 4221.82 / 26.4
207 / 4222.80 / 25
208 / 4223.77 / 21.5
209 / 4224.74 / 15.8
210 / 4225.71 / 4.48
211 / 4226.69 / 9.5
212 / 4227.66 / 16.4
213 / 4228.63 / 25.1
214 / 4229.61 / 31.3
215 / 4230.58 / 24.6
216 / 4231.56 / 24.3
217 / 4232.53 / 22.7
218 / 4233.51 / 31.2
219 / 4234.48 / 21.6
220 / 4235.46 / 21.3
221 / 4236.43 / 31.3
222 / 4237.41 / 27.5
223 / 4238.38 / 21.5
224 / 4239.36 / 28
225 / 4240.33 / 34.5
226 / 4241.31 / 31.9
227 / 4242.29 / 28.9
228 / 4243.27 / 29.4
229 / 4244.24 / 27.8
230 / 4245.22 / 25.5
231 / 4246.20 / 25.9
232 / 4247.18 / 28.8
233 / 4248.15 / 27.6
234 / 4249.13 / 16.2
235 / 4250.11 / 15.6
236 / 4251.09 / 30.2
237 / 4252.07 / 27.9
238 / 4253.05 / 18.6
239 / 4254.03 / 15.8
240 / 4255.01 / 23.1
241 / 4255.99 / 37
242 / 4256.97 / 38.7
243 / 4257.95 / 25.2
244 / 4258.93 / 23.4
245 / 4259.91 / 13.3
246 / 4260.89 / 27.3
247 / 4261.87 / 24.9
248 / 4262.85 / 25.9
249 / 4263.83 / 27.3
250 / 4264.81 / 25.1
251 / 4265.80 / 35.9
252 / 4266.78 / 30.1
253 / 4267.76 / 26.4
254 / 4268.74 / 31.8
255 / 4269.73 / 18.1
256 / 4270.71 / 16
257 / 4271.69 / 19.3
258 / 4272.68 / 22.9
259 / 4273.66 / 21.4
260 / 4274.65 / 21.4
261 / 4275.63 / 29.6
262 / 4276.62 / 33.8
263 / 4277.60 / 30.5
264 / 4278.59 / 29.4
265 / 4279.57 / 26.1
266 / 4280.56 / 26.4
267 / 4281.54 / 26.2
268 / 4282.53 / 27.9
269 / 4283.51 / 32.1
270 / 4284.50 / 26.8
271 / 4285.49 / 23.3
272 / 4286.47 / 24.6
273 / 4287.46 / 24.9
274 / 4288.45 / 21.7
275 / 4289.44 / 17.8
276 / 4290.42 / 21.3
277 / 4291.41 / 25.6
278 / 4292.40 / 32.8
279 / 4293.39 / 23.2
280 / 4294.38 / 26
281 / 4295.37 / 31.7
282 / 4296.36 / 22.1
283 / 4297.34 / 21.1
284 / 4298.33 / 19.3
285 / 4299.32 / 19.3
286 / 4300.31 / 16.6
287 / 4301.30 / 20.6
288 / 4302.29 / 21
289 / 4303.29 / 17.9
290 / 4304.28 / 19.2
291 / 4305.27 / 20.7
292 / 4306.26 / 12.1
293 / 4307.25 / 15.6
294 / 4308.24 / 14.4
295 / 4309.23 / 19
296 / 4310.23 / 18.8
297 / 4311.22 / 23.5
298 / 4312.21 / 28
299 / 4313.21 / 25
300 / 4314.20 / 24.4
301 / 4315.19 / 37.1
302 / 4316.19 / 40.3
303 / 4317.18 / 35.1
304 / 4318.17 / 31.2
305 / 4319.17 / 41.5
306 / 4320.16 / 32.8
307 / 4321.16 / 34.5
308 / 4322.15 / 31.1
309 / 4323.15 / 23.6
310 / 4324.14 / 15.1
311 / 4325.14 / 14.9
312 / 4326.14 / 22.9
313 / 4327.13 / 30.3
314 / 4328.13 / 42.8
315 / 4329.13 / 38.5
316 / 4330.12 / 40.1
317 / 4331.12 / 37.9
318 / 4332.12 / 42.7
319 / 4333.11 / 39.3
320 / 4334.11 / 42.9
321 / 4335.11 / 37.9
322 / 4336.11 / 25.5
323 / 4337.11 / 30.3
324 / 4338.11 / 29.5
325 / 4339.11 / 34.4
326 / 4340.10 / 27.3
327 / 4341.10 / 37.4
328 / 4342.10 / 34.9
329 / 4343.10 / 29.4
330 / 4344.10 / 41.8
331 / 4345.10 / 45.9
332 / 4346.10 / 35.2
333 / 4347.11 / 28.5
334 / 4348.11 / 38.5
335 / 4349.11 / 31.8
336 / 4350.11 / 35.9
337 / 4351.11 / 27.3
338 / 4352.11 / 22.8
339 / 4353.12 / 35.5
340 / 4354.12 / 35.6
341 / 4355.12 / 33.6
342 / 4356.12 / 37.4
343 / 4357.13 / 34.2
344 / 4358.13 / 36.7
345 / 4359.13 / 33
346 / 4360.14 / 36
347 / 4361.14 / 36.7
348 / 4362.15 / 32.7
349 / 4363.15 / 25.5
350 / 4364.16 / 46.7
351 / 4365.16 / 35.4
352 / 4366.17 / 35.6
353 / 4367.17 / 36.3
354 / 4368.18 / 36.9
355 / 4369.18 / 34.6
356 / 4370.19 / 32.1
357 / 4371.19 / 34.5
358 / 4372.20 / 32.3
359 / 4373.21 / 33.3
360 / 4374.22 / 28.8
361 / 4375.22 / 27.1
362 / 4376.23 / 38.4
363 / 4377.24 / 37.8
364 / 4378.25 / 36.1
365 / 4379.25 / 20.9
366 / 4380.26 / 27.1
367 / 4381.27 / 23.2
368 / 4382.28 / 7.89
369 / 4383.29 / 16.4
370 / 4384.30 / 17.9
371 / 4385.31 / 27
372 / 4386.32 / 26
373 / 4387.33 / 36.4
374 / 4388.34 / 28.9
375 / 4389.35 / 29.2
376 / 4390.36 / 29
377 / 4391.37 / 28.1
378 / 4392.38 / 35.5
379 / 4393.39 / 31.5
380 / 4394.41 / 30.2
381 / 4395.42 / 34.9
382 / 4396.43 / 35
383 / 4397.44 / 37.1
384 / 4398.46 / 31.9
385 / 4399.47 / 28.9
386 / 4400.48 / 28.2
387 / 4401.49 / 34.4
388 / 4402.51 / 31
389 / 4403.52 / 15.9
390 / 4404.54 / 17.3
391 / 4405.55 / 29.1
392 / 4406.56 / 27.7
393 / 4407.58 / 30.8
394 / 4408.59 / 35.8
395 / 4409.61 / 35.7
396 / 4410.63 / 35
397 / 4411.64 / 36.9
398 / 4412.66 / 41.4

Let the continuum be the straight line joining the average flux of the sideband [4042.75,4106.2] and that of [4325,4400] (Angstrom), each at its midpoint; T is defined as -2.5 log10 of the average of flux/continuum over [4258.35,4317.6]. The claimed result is 0.25 mag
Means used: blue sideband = 25.3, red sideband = 32.5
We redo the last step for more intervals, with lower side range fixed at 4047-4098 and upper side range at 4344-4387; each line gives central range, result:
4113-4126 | -0.09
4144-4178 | 0.01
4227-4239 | 0.19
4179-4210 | 0.07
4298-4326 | 0.27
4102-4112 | -0.01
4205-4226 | 0.05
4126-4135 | 0.08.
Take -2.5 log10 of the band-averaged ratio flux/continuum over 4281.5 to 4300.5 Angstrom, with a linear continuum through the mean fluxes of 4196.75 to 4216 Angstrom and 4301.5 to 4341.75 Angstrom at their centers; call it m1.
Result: 0.18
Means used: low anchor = 27.9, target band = 24.3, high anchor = 28.9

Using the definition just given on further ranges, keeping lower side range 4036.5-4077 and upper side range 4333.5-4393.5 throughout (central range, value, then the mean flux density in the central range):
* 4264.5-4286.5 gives 0.14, 26.4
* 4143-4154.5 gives -0.05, 27.9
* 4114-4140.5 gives -0.10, 28.6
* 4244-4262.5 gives 0.18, 24.9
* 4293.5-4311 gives 0.47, 19.9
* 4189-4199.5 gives 0.04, 26.7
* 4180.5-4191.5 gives 0.10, 25.1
